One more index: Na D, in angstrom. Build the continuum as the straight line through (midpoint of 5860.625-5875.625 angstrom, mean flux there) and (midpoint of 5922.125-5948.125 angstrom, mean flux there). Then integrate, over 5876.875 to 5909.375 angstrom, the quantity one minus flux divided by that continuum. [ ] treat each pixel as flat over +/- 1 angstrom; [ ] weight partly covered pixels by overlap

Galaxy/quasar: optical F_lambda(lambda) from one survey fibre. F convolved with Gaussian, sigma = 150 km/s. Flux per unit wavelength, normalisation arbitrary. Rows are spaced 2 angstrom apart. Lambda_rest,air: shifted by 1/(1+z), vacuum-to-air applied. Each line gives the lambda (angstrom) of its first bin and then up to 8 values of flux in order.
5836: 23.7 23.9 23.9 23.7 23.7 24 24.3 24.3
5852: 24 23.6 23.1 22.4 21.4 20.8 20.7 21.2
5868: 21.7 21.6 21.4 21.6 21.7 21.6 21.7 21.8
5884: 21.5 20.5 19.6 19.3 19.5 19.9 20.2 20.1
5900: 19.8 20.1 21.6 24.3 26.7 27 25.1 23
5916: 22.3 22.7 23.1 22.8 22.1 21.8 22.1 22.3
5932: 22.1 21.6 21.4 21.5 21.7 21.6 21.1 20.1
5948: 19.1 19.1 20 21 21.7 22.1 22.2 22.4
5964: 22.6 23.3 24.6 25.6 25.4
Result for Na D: 0.3 angstrom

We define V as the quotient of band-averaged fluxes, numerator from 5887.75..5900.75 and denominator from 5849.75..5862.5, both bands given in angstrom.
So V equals 0.9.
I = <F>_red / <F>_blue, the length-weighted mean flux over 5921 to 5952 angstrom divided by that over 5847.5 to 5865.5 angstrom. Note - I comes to 0.94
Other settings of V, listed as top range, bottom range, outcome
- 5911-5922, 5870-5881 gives 1.07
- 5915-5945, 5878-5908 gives 1.05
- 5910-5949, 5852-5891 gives 1.03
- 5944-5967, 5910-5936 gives 0.93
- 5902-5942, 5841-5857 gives 0.96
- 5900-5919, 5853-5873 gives 1.08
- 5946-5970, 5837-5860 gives 0.92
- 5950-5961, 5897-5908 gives 0.98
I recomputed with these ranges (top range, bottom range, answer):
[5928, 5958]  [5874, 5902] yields 1.03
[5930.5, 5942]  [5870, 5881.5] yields 1.00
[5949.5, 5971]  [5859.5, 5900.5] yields 1.07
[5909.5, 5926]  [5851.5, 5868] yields 1.06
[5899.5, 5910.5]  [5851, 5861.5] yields 1.02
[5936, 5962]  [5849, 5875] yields 0.95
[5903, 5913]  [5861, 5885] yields 1.16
